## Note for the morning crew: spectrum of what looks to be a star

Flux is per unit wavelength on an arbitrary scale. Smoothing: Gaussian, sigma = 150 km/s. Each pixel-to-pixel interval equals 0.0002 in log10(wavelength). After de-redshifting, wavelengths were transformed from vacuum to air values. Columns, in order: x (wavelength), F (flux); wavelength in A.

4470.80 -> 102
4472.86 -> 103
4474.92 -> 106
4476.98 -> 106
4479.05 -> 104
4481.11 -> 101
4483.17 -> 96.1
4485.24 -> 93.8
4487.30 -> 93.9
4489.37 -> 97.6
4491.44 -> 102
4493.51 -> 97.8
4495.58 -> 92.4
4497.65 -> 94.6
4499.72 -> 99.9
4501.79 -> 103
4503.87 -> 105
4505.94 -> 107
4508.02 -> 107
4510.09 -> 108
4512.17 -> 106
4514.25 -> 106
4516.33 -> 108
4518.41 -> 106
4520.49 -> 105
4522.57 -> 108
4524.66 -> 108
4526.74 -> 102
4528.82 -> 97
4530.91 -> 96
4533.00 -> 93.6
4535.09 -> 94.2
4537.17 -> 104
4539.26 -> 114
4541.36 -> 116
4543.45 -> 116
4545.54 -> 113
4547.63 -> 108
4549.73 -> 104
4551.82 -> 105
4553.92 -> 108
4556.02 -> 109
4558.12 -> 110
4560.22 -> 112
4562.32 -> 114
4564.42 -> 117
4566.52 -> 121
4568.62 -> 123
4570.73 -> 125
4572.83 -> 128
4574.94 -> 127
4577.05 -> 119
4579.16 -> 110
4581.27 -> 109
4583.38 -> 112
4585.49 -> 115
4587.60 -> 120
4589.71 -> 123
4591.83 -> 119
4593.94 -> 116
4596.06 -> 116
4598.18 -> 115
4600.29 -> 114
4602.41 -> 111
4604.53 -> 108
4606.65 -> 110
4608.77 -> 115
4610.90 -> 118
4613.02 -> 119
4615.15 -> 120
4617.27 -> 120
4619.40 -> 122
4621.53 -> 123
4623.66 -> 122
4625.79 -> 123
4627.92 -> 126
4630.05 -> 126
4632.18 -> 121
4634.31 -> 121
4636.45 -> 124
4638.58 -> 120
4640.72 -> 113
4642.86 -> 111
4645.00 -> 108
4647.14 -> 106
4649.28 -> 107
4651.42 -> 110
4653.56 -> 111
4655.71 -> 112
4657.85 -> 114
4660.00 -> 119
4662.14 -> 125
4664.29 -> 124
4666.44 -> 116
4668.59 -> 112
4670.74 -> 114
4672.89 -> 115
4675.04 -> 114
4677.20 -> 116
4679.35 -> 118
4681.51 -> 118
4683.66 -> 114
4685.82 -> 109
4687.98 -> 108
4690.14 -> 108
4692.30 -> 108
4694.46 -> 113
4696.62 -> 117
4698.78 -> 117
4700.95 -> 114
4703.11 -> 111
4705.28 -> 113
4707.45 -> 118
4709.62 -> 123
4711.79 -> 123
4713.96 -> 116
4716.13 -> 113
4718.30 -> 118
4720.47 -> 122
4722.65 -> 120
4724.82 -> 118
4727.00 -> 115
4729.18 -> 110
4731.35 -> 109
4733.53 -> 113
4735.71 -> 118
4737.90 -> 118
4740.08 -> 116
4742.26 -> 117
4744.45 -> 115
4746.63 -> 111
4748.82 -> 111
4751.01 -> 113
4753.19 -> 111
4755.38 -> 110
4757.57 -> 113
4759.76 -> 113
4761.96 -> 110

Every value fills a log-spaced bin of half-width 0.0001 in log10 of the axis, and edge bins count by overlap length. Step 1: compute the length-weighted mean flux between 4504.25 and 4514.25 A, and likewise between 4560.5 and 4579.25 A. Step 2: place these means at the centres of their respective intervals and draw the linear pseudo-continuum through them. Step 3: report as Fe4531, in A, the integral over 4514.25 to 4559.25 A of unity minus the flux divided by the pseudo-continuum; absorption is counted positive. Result 2.8 A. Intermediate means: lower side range 107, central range 106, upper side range 121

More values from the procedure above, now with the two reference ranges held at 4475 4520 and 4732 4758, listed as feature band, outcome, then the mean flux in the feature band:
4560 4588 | -3.4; 118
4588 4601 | -1.3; 117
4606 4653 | -4.1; 117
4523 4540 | 0.4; 101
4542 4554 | -0.6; 109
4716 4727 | -0.6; 118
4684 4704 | -0.1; 112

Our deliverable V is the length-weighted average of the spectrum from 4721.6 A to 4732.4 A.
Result 114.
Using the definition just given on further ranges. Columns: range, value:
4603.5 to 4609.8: 111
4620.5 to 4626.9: 123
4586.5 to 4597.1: 119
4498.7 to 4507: 104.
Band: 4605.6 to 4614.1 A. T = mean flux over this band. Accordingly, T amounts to 115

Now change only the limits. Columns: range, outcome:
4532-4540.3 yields 102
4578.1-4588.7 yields 113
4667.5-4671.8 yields 113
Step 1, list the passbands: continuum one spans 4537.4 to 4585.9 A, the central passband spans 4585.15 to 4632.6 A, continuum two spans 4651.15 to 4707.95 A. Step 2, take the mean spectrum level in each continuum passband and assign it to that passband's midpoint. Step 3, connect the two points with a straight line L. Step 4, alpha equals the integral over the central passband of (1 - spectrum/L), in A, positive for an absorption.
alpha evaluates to -1.66 A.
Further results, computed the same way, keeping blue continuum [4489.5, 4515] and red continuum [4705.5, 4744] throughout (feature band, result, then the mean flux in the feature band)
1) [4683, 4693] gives 0.4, 109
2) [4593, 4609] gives -0.6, 113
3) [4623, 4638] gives -1.7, 123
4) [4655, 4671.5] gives -0.7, 117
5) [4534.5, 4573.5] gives -2.7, 113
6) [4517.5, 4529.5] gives -0.1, 105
